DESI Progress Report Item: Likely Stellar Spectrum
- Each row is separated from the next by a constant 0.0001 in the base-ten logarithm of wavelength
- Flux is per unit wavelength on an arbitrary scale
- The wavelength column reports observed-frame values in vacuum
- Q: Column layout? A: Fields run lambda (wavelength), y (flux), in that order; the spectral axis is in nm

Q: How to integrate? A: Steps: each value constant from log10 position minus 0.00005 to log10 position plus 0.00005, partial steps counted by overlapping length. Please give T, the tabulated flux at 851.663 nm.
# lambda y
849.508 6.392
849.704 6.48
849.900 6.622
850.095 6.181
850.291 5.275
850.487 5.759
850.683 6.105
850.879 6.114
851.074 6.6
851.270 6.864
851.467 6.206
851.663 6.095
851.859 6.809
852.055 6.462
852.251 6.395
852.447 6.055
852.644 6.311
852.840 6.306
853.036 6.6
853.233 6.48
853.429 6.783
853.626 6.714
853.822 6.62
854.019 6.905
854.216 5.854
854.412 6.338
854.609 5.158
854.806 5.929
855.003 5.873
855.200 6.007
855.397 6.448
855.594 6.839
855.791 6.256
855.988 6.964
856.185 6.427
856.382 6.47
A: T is 6.095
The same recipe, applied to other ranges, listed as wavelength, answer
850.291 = 5.275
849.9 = 6.622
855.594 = 6.839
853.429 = 6.783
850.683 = 6.105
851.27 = 6.864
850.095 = 6.181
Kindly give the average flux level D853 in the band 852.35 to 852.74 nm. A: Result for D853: 6.17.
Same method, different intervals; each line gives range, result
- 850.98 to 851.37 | 6.72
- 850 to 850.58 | 5.73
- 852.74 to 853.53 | 6.54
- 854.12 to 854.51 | 6.11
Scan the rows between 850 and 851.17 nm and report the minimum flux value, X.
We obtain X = 5.275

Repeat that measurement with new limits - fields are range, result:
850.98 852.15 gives 6.095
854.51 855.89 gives 5.158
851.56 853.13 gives 6.055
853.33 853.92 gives 6.62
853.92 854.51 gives 5.854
